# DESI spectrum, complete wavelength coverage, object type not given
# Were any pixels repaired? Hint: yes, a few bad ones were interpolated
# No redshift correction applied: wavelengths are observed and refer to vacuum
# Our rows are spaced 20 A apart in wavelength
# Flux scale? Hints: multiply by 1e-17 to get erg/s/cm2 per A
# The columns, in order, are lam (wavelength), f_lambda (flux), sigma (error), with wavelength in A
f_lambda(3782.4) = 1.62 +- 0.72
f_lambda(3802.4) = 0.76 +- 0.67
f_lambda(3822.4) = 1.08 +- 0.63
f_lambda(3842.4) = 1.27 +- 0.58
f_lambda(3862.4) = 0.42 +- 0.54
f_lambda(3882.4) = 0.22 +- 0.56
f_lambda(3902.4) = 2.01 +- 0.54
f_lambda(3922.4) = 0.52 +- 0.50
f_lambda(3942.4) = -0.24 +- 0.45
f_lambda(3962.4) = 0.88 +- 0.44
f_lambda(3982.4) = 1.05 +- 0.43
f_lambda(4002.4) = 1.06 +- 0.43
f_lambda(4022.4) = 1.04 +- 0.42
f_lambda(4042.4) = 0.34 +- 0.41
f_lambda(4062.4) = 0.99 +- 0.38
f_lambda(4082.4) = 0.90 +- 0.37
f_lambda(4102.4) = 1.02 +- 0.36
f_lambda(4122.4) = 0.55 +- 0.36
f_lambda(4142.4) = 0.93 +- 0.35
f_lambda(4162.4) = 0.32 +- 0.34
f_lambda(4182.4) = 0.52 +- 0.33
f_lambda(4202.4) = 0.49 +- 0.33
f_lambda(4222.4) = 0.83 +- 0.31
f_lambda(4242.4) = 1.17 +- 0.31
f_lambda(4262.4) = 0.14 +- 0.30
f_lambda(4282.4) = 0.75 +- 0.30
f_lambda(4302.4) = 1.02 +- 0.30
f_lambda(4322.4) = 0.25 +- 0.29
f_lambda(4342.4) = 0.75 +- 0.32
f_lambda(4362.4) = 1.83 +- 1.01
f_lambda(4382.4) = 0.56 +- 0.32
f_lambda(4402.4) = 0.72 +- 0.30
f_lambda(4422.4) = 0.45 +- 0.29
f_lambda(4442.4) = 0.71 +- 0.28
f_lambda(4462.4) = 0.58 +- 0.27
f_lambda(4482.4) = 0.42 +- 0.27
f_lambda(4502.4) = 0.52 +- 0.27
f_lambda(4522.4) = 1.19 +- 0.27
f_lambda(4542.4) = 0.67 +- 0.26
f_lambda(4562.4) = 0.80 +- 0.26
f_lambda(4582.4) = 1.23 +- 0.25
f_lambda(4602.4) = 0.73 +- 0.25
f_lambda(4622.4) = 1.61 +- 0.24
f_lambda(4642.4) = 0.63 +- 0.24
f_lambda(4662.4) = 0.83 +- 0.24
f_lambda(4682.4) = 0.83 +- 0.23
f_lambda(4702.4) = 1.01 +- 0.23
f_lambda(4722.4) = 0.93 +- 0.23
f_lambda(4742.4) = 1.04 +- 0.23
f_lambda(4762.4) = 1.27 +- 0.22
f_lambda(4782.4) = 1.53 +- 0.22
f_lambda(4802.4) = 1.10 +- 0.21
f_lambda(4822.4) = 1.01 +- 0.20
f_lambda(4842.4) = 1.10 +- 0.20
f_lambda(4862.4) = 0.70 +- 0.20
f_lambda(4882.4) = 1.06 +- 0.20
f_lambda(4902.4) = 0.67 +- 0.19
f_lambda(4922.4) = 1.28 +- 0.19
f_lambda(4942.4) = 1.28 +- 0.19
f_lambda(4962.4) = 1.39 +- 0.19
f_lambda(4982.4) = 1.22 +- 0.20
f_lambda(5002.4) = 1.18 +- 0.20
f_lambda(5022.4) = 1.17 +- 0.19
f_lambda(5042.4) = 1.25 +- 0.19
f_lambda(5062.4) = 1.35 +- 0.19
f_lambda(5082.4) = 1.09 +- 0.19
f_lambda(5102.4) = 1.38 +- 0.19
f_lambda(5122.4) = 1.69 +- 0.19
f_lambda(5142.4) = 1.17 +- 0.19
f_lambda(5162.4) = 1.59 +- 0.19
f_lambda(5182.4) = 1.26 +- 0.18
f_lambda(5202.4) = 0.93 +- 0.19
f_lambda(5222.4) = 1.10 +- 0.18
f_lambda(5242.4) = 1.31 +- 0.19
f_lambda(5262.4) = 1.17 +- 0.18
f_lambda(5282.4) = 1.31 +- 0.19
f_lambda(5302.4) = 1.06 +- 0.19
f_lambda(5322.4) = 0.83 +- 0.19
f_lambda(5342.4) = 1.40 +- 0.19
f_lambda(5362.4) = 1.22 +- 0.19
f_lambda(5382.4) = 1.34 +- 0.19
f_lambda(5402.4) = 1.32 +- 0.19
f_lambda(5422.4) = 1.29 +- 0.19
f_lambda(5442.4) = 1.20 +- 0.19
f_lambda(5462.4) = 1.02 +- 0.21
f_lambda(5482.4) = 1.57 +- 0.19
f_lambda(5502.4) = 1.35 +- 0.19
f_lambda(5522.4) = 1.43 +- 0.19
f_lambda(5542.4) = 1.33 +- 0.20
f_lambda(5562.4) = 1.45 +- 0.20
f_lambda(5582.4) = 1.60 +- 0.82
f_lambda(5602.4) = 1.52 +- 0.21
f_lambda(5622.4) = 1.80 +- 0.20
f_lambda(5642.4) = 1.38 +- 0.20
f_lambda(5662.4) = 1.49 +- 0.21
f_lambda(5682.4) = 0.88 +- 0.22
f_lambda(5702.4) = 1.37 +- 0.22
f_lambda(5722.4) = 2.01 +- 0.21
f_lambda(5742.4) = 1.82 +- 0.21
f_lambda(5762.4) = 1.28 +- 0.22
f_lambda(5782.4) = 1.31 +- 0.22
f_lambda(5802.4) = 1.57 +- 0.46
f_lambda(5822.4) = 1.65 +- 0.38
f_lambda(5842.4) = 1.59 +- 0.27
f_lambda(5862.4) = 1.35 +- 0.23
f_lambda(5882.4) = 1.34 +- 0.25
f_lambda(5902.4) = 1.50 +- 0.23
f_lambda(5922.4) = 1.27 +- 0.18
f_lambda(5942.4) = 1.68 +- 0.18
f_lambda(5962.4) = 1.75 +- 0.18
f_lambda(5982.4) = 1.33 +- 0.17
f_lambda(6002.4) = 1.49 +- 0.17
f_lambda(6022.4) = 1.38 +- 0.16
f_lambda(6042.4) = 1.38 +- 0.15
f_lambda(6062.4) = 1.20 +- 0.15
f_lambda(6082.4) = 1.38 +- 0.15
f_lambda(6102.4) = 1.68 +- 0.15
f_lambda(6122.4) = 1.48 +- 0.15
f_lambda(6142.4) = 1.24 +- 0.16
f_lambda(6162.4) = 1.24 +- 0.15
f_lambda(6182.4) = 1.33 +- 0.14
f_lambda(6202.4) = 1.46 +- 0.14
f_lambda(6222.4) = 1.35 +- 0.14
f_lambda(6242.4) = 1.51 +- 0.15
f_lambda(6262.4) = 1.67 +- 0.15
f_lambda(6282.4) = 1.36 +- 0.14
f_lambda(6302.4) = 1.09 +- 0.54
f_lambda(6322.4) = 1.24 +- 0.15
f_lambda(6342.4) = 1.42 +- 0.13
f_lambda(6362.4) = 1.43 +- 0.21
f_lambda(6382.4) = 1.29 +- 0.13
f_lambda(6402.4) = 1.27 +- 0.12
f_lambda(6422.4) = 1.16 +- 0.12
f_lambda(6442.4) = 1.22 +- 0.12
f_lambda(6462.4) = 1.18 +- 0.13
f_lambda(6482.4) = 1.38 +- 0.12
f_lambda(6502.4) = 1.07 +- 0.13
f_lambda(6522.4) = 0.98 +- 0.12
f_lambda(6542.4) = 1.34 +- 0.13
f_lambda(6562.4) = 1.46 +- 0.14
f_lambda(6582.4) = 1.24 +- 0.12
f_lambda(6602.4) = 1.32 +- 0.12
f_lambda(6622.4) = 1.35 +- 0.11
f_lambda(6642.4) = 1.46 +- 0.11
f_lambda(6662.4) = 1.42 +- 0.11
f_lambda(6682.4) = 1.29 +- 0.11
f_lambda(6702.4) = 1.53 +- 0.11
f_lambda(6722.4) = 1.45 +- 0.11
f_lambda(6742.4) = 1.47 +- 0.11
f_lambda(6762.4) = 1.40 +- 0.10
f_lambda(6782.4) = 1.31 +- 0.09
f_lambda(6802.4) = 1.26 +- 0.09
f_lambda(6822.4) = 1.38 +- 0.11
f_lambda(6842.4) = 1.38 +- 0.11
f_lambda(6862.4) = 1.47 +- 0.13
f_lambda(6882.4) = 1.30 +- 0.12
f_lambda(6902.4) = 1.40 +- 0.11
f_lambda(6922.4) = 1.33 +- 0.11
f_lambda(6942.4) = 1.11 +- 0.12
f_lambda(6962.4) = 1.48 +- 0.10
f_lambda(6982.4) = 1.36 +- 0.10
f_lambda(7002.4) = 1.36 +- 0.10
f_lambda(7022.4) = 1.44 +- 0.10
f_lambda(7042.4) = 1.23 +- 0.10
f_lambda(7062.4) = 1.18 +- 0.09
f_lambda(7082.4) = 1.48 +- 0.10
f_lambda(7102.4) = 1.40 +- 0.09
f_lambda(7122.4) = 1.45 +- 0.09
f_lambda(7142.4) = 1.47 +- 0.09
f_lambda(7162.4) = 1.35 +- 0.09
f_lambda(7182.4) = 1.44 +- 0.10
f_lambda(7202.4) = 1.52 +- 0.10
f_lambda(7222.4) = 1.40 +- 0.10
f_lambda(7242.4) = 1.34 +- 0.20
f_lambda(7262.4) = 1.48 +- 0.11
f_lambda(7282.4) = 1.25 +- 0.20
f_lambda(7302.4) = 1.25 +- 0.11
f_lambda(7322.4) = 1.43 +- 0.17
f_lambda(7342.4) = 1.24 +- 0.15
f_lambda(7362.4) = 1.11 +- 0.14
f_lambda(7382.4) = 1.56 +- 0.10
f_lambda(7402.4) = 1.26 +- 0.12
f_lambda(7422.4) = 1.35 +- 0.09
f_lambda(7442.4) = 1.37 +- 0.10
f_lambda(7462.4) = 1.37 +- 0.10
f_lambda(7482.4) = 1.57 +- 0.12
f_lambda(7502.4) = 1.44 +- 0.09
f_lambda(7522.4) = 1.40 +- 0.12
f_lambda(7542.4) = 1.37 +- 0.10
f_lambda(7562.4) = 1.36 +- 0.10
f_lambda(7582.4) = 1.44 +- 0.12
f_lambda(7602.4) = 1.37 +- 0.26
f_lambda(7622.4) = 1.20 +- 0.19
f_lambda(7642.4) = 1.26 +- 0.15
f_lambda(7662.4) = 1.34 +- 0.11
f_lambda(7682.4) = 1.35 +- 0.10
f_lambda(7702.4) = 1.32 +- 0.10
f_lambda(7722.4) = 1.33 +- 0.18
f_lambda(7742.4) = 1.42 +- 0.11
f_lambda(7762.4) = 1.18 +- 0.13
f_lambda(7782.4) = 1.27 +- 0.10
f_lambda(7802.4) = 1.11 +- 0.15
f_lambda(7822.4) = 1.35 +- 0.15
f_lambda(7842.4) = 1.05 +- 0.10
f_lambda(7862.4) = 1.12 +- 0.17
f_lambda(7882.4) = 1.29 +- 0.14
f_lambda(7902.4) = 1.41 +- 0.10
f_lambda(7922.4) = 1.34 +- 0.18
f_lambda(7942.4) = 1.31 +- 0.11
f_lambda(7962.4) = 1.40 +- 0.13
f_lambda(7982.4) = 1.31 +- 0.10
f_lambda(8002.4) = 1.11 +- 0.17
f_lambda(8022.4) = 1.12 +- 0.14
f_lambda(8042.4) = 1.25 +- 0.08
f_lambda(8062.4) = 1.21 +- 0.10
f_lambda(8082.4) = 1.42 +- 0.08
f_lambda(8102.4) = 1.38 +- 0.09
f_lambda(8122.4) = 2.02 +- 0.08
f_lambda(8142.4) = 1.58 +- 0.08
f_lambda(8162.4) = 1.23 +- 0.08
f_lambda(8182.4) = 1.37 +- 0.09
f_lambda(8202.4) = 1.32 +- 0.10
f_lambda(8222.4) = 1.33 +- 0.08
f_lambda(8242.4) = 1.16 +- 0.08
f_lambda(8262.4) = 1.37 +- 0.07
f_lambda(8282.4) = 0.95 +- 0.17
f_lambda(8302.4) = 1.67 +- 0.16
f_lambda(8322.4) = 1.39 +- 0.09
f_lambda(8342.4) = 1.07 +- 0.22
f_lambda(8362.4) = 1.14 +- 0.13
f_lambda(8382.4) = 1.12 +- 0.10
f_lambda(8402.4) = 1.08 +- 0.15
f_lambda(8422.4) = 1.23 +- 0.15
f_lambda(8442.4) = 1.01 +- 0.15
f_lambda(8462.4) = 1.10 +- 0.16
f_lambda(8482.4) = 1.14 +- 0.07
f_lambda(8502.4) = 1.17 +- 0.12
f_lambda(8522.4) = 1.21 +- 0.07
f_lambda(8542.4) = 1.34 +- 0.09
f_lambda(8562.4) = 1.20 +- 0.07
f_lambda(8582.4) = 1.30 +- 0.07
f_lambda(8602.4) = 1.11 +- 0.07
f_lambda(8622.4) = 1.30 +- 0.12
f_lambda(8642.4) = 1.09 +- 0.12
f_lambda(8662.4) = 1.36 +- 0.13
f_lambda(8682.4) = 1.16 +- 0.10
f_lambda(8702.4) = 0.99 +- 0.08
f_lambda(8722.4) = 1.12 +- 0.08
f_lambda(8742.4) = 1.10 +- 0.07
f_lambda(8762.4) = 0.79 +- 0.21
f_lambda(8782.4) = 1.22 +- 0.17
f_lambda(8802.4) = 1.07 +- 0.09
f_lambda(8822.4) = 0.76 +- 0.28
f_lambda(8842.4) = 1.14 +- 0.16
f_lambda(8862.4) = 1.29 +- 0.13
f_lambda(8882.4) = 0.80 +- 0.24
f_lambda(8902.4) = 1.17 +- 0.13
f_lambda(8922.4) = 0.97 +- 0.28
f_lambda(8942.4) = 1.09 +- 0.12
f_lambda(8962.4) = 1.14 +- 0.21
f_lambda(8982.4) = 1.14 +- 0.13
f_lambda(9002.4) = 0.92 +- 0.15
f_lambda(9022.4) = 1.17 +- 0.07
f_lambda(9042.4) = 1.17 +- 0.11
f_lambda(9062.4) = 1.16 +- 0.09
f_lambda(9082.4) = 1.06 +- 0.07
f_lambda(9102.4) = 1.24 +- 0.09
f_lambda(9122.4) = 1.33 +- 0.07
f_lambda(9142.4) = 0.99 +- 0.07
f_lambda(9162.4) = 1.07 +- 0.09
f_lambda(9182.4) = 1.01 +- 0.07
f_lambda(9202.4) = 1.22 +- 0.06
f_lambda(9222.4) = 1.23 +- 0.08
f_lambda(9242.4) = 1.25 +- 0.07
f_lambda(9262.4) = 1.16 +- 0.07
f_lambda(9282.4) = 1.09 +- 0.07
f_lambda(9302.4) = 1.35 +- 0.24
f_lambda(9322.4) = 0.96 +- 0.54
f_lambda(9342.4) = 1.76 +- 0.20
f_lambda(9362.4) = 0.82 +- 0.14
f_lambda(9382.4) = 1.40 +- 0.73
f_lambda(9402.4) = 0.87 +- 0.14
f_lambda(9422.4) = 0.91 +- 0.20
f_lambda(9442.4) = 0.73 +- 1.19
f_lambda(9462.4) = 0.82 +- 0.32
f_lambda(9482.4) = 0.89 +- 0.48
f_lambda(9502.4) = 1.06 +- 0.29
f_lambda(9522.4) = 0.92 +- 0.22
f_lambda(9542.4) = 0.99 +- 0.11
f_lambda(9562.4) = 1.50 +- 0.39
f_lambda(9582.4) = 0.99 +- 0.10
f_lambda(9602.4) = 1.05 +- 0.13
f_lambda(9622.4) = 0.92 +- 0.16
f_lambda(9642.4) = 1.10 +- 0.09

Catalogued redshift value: 0.237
